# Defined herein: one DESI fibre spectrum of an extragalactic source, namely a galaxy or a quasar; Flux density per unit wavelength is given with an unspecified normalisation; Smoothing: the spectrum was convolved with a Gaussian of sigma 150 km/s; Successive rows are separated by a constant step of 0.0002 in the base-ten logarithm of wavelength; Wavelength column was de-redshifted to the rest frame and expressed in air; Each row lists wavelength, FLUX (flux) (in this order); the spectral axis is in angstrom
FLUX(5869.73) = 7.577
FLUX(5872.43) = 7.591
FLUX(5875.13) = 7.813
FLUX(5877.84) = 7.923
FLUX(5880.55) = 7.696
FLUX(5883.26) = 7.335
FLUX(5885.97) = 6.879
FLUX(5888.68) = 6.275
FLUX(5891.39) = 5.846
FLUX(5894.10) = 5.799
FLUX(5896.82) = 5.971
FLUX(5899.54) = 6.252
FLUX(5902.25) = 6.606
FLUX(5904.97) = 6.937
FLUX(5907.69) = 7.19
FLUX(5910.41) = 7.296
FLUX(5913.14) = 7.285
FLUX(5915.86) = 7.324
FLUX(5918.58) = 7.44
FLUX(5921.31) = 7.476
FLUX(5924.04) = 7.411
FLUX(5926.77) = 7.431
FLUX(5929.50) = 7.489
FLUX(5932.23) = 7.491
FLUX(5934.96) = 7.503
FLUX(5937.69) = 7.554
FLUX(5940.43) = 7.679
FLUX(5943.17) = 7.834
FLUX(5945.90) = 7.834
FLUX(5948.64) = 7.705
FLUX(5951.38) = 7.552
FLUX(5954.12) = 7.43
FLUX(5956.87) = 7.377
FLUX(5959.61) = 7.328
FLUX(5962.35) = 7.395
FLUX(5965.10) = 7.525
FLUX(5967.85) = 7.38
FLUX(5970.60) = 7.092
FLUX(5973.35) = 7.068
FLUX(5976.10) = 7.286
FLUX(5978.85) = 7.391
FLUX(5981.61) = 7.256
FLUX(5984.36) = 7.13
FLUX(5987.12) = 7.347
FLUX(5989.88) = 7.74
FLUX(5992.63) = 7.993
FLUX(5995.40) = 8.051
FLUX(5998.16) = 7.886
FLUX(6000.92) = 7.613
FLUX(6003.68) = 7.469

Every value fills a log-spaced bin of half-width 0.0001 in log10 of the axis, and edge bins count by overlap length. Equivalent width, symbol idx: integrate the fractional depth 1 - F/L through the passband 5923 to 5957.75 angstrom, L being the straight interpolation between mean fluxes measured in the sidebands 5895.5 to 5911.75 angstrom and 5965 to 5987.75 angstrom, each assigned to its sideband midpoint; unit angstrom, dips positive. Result -2.9 angstrom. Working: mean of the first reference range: 6.71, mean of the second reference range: 7.26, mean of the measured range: 7.56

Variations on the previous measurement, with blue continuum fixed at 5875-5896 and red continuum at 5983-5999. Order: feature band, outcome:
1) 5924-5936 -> -0.4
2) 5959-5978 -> 0.5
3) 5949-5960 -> -0.1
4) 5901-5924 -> -0.4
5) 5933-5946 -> -0.7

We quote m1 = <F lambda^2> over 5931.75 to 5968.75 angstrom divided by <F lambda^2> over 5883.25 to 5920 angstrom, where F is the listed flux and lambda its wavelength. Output 1.14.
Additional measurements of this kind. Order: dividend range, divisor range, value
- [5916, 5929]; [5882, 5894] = 1.16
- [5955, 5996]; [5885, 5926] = 1.11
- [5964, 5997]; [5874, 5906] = 1.13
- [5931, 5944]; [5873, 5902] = 1.14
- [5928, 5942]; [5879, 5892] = 1.12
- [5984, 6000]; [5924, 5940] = 1.05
